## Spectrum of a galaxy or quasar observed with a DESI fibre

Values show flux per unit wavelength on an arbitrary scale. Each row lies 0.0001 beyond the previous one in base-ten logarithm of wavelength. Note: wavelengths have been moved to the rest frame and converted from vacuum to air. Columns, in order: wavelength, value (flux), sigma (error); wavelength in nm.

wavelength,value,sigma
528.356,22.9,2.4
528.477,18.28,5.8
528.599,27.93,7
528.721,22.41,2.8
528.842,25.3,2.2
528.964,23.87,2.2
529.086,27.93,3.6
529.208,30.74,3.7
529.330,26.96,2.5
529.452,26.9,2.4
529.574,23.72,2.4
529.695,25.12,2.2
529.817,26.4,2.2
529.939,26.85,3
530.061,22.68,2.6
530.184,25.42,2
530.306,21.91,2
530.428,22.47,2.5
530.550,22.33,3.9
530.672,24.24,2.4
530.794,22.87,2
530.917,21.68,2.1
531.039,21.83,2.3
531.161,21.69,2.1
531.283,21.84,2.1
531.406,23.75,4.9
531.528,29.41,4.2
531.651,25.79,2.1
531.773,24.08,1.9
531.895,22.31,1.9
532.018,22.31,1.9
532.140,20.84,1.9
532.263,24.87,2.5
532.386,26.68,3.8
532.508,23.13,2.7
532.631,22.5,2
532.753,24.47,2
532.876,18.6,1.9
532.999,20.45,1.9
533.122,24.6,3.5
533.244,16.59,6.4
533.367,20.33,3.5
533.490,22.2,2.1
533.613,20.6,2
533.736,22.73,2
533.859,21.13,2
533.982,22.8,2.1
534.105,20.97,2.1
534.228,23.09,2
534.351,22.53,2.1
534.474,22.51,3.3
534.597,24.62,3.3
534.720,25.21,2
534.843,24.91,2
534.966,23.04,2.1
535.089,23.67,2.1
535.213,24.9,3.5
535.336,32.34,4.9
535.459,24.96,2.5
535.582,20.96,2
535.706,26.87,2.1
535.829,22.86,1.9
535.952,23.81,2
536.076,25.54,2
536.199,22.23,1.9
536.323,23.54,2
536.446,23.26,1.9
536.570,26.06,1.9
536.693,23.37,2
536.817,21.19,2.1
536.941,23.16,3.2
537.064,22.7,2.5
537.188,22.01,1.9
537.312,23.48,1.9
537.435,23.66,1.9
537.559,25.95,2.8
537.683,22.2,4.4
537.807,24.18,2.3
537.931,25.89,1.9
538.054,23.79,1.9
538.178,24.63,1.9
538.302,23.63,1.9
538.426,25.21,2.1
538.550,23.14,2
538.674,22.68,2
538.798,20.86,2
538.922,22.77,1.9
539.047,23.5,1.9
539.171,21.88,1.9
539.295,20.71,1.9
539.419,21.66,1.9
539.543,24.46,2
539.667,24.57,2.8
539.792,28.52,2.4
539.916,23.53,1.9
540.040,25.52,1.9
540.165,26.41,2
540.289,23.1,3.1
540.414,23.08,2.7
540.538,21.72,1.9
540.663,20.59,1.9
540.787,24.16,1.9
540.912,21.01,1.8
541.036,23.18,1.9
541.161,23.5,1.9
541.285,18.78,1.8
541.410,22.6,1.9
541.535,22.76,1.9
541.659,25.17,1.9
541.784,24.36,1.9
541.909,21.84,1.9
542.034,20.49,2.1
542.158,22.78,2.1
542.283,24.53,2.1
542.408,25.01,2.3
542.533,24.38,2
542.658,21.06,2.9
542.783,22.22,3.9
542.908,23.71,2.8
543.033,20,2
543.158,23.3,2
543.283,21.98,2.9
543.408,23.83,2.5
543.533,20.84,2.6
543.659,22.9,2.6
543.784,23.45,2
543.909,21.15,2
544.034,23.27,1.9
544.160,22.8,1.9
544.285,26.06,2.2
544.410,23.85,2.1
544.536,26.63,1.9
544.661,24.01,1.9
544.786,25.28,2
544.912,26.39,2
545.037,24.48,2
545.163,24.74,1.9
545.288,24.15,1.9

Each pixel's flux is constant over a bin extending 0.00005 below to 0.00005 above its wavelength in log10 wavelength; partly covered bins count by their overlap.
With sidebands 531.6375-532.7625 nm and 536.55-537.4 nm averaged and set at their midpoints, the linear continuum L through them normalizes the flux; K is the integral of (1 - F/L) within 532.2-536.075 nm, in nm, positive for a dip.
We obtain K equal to 0.02 nm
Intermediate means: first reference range 23.6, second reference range 23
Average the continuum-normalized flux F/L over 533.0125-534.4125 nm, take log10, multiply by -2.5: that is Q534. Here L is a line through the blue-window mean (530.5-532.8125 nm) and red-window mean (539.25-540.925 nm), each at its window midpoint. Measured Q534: 0.10 mag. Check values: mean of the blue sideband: 23.5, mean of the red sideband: 23.6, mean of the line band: 21.6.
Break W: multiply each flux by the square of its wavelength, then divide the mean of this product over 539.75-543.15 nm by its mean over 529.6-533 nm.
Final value 1.0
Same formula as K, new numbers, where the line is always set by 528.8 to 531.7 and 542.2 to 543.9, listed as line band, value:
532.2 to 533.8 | 0.14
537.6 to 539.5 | 0.02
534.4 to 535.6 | -0.04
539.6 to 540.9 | -0.04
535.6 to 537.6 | 0.01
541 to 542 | 0.01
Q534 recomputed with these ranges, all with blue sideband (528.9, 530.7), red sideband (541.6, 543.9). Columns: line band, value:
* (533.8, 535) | 0.06 mag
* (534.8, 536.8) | -0.02 mag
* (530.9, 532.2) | 0.07 mag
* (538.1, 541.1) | 0.00 mag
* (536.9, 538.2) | 0.00 mag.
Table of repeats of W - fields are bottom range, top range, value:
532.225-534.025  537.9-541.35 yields 1.08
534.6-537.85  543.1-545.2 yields 1.02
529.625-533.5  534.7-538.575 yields 1.06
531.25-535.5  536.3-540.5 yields 1.04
